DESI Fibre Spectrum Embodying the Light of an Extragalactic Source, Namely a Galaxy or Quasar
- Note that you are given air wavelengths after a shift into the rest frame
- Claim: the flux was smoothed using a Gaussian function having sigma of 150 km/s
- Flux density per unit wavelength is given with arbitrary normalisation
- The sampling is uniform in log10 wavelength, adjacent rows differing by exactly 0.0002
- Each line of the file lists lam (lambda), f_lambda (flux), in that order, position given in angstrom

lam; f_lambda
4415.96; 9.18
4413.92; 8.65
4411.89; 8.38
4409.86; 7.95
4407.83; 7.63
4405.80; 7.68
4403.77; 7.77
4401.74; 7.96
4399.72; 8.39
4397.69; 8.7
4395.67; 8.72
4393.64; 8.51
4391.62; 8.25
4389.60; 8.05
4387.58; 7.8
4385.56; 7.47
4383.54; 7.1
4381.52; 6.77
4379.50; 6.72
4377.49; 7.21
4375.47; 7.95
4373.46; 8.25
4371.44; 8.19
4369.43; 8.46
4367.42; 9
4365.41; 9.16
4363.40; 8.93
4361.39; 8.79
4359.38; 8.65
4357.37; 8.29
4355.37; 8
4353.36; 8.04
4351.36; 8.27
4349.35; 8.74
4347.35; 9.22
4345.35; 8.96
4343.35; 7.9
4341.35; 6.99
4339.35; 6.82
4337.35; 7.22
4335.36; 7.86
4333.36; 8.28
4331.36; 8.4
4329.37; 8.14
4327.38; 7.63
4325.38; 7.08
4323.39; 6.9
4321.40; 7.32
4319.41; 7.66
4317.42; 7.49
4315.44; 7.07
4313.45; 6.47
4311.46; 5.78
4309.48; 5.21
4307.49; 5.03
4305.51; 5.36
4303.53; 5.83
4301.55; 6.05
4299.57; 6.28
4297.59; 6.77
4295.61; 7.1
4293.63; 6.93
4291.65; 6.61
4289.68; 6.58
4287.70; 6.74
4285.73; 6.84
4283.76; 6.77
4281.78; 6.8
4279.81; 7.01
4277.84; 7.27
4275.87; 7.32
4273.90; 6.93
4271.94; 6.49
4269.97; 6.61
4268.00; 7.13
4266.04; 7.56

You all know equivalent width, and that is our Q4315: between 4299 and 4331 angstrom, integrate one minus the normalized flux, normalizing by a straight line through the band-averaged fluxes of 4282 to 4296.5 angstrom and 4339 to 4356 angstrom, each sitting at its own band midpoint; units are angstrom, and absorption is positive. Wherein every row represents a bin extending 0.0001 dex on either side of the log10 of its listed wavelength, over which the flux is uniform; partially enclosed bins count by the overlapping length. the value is 3.41 angstrom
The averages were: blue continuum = 6.79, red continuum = 8.15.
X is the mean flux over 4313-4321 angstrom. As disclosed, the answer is 7.23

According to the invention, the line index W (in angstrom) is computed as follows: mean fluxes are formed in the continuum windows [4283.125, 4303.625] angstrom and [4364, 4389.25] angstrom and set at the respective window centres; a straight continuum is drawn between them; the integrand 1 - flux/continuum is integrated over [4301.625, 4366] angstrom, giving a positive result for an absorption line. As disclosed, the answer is -2.4 angstrom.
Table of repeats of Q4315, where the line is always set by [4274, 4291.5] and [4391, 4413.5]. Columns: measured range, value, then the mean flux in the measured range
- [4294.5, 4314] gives 3.1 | 5.98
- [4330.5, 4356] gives -1.7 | 8.05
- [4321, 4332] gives -0.3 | 7.57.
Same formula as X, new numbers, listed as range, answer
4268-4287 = 6.9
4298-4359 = 7.29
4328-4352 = 8.06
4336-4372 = 8.31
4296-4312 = 5.84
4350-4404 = 8.13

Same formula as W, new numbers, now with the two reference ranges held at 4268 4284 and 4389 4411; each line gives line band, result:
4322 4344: -0.21 angstrom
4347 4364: -1.78 angstrom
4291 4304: 1.08 angstrom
